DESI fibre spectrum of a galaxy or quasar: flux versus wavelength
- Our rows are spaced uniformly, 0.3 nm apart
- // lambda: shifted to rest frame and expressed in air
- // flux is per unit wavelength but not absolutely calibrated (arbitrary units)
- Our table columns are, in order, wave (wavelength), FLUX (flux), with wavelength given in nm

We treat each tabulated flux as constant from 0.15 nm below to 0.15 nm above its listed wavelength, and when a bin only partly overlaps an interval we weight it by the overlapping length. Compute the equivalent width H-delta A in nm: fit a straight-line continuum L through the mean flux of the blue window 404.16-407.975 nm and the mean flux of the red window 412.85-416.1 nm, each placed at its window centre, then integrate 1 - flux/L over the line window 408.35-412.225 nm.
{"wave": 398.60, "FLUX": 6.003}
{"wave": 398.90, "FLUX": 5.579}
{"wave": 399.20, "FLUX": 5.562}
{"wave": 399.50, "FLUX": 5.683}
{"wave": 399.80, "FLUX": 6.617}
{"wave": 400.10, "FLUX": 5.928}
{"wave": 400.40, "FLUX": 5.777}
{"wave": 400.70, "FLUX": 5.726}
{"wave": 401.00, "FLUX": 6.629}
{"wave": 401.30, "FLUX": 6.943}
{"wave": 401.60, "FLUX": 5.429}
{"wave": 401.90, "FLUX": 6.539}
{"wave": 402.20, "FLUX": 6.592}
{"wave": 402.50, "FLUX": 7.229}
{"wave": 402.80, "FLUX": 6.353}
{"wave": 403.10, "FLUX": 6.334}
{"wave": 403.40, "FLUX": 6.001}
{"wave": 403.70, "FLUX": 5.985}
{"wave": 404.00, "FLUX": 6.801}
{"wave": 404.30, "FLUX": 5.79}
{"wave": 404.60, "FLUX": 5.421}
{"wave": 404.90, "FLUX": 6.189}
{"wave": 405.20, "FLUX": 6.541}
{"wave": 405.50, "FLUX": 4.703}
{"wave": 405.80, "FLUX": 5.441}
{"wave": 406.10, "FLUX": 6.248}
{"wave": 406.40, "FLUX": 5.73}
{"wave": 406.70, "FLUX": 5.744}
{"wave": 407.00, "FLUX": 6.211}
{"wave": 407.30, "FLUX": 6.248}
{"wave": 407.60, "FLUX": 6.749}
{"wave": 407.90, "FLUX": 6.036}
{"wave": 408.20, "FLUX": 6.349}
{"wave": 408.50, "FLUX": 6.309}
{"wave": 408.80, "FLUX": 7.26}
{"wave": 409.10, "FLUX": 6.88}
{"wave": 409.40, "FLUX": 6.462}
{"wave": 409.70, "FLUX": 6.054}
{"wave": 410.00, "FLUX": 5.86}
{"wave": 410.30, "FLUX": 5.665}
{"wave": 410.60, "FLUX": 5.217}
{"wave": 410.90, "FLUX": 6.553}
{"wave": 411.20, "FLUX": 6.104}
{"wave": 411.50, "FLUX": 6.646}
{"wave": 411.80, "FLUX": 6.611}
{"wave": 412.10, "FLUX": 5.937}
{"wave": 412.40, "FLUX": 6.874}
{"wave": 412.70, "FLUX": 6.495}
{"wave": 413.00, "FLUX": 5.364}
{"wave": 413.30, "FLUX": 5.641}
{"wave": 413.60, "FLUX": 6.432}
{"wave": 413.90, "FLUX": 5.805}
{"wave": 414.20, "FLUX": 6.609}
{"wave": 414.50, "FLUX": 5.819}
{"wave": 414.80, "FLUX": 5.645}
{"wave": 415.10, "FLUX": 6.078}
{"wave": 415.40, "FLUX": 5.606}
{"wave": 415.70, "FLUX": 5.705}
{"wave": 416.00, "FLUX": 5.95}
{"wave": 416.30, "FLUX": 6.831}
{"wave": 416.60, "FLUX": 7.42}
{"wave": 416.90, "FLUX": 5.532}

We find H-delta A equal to -0.246 nm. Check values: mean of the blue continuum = 5.93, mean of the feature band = 6.28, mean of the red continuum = 5.88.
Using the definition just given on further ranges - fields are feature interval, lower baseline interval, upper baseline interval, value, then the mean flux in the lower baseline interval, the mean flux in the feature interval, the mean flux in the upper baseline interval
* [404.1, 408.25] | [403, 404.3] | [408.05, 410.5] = 0.208 nm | 6.22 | 5.96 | 6.33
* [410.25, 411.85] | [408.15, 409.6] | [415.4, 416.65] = 0.100 nm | 6.65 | 6.13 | 6.3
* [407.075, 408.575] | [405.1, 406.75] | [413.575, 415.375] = -0.145 nm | 5.71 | 6.33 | 6.01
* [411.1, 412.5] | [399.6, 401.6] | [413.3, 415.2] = -0.086 nm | 6.19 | 6.43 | 6.03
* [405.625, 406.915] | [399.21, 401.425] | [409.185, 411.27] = 0.058 nm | 6.14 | 5.79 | 6.01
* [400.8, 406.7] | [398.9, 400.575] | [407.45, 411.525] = -0.093 nm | 5.88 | 6.14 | 6.29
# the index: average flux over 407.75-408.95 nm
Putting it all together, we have 6.49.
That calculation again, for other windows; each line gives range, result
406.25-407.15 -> 5.89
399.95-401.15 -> 6.02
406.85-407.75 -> 6.4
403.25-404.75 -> 6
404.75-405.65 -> 5.81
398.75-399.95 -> 5.86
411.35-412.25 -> 6.4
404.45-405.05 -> 5.81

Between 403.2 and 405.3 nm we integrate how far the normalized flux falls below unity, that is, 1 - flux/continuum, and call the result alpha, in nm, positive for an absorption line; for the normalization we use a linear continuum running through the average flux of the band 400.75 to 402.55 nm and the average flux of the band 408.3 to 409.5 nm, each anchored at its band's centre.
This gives 0.15 nm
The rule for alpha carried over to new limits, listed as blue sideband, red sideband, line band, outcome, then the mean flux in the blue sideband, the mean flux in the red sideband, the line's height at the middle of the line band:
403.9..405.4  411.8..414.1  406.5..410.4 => -0.13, 6.08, 6.12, 6.1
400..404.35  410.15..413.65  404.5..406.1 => 0.13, 6.29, 6.12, 6.23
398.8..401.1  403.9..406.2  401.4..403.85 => -0.18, 5.93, 5.86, 5.9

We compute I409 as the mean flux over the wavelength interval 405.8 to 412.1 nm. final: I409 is 6.22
